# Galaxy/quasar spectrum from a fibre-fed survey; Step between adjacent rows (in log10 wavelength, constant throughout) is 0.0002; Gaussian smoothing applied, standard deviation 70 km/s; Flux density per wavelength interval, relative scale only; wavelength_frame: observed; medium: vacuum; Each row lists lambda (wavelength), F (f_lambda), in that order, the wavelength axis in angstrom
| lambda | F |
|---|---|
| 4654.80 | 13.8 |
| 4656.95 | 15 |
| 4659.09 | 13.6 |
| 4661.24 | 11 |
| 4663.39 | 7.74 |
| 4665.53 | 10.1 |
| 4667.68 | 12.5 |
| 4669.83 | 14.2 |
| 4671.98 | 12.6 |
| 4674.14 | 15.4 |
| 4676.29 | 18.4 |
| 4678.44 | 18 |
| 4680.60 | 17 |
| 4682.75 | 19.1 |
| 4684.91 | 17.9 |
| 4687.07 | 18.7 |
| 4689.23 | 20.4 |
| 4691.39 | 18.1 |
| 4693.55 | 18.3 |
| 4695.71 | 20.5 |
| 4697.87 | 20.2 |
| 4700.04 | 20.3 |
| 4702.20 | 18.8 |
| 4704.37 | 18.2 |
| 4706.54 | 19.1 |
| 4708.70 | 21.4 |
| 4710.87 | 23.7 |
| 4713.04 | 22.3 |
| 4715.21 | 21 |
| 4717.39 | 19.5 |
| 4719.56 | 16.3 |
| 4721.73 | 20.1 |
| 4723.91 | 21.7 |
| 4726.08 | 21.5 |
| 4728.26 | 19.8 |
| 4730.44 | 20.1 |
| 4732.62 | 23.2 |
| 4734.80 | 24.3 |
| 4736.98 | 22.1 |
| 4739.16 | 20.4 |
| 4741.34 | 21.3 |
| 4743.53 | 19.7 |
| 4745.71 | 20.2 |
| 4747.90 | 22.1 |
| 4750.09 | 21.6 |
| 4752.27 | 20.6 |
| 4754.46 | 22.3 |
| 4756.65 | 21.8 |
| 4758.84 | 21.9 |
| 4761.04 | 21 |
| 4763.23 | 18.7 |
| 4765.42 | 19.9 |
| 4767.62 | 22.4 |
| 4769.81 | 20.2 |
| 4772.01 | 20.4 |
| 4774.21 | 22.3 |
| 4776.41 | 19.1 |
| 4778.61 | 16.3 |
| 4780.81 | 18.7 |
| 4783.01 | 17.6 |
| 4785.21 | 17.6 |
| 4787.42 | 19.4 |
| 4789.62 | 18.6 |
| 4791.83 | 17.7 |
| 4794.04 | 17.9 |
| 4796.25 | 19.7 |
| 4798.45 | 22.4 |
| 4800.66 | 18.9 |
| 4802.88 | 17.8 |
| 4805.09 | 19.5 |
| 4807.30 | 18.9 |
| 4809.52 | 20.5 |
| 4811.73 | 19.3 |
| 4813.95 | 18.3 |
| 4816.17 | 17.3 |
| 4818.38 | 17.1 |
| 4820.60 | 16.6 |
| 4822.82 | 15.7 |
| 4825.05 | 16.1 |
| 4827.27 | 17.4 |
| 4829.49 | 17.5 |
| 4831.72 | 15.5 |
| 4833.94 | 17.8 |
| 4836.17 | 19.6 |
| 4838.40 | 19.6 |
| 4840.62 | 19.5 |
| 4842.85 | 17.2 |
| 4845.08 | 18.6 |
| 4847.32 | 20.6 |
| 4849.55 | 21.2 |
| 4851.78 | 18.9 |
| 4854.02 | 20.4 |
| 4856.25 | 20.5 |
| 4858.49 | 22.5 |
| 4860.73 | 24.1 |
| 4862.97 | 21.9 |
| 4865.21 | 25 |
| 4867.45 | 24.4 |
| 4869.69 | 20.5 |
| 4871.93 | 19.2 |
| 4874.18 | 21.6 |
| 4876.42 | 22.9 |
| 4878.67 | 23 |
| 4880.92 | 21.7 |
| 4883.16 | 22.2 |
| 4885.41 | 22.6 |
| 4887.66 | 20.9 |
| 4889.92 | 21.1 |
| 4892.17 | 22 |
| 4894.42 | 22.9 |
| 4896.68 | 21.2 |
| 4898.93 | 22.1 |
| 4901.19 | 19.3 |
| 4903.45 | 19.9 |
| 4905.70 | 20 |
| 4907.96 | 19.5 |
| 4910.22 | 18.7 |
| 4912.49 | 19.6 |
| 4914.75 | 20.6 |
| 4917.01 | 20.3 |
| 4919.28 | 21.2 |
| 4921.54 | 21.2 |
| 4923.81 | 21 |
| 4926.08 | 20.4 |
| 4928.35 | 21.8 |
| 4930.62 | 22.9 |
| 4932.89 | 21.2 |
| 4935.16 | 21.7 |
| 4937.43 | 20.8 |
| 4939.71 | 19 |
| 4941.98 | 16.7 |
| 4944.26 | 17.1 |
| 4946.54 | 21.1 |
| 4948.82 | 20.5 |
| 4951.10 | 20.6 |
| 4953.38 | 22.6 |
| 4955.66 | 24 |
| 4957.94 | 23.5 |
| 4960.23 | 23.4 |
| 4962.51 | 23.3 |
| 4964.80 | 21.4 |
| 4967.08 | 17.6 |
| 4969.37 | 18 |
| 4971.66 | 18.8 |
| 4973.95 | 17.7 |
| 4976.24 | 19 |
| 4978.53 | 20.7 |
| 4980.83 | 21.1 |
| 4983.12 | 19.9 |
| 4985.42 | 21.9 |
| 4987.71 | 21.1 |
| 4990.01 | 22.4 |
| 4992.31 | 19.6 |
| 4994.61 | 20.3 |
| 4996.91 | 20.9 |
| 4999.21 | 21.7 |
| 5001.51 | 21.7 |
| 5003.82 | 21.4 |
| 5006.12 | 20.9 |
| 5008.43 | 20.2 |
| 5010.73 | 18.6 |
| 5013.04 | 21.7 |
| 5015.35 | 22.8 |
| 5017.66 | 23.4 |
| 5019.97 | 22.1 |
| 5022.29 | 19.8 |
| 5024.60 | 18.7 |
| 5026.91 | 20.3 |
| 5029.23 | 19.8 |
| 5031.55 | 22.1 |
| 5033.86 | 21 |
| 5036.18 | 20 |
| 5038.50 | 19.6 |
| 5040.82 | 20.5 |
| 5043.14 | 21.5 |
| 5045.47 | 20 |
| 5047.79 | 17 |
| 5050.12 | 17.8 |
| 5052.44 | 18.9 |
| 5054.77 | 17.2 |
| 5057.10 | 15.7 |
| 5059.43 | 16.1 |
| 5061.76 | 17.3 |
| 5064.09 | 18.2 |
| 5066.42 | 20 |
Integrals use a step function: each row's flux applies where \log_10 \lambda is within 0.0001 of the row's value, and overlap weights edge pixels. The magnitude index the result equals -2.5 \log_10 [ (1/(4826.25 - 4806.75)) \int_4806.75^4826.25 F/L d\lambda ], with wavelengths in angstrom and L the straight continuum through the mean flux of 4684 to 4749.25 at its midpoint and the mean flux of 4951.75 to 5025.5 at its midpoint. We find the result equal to 0.16 mag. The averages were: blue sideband 20.4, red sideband 20.9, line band 17.7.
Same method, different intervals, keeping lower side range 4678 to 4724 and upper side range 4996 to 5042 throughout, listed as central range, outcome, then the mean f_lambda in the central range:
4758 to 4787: 0.010 mag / 19.7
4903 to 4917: 0.035 mag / 19.8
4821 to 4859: 0.083 mag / 18.6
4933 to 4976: 0.009 mag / 20.4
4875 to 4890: -0.093 mag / 22.1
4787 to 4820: 0.063 mag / 18.8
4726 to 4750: -0.086 mag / 21.3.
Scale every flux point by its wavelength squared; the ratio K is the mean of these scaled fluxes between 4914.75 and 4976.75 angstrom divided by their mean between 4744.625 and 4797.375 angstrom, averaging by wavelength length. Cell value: 1.11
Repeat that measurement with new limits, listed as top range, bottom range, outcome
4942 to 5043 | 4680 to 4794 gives 1.15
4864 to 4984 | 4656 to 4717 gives 1.33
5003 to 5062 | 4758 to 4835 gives 1.16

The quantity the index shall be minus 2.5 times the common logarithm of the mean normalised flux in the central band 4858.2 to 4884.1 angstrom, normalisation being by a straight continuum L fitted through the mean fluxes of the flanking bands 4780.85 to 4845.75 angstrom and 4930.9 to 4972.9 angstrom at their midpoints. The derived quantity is -0.16 mag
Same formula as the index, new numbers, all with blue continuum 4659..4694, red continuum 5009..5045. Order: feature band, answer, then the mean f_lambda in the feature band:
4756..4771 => -0.233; 20.8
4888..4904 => -0.133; 21.2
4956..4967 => -0.139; 22.5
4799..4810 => -0.106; 19.2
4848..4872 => -0.192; 21.8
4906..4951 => -0.055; 20.3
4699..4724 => -0.249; 20.1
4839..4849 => -0.066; 19.1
